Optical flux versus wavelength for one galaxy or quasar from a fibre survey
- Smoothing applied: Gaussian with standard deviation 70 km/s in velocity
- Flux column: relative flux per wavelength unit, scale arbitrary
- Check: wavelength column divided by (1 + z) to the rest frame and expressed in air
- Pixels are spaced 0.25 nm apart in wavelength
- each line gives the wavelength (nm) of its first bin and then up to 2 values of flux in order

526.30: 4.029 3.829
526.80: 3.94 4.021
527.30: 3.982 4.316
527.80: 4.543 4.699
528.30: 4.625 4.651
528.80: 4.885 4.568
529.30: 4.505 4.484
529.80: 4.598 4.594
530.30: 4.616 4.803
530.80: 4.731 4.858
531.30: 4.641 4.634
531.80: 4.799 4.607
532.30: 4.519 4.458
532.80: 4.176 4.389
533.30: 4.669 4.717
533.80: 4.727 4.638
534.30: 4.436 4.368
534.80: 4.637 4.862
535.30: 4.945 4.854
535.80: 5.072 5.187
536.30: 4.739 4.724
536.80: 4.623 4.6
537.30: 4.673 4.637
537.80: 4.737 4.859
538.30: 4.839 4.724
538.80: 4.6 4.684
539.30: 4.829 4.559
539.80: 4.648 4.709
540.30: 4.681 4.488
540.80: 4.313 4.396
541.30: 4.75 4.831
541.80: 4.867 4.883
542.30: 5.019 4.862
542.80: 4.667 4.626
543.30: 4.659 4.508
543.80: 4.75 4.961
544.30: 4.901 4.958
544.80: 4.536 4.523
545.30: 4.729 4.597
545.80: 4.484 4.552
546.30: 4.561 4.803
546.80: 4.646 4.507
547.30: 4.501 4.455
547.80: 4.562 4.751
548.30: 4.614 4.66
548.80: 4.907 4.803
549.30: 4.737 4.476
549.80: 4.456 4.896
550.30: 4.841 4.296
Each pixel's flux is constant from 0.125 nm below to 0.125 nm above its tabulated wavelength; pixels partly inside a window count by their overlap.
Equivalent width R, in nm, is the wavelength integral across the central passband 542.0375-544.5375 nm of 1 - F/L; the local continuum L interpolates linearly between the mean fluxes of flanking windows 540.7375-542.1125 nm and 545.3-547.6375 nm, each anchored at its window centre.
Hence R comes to -0.08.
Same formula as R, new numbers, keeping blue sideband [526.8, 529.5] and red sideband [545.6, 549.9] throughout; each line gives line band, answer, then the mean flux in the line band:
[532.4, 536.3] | -0.147 nm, 4.68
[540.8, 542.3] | -0.055 nm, 4.73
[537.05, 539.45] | -0.098 nm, 4.72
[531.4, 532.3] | -0.034 nm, 4.66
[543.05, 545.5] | -0.068 nm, 4.72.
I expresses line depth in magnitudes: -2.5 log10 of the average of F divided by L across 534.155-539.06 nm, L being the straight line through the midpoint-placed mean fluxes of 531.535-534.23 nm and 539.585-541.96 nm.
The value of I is -0.03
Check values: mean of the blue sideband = 4.57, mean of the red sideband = 4.63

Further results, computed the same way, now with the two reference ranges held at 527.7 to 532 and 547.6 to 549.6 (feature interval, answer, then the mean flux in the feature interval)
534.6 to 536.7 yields -0.043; 4.86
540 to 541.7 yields 0.019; 4.59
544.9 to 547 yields 0.018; 4.61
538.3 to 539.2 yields -0.006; 4.7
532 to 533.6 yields 0.041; 4.49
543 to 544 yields 0.005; 4.66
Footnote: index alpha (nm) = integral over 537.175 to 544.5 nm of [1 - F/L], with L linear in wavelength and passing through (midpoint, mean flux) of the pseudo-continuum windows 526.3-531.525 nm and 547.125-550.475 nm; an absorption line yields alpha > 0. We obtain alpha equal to -0.20 nm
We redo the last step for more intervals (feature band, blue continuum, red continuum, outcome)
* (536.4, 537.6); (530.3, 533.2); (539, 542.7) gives 0.00 nm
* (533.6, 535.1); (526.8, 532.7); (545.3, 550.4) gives -0.01 nm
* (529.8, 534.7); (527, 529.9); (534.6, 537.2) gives 0.06 nm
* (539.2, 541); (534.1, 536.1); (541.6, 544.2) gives 0.07 nm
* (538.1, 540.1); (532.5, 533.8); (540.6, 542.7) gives -0.02 nm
